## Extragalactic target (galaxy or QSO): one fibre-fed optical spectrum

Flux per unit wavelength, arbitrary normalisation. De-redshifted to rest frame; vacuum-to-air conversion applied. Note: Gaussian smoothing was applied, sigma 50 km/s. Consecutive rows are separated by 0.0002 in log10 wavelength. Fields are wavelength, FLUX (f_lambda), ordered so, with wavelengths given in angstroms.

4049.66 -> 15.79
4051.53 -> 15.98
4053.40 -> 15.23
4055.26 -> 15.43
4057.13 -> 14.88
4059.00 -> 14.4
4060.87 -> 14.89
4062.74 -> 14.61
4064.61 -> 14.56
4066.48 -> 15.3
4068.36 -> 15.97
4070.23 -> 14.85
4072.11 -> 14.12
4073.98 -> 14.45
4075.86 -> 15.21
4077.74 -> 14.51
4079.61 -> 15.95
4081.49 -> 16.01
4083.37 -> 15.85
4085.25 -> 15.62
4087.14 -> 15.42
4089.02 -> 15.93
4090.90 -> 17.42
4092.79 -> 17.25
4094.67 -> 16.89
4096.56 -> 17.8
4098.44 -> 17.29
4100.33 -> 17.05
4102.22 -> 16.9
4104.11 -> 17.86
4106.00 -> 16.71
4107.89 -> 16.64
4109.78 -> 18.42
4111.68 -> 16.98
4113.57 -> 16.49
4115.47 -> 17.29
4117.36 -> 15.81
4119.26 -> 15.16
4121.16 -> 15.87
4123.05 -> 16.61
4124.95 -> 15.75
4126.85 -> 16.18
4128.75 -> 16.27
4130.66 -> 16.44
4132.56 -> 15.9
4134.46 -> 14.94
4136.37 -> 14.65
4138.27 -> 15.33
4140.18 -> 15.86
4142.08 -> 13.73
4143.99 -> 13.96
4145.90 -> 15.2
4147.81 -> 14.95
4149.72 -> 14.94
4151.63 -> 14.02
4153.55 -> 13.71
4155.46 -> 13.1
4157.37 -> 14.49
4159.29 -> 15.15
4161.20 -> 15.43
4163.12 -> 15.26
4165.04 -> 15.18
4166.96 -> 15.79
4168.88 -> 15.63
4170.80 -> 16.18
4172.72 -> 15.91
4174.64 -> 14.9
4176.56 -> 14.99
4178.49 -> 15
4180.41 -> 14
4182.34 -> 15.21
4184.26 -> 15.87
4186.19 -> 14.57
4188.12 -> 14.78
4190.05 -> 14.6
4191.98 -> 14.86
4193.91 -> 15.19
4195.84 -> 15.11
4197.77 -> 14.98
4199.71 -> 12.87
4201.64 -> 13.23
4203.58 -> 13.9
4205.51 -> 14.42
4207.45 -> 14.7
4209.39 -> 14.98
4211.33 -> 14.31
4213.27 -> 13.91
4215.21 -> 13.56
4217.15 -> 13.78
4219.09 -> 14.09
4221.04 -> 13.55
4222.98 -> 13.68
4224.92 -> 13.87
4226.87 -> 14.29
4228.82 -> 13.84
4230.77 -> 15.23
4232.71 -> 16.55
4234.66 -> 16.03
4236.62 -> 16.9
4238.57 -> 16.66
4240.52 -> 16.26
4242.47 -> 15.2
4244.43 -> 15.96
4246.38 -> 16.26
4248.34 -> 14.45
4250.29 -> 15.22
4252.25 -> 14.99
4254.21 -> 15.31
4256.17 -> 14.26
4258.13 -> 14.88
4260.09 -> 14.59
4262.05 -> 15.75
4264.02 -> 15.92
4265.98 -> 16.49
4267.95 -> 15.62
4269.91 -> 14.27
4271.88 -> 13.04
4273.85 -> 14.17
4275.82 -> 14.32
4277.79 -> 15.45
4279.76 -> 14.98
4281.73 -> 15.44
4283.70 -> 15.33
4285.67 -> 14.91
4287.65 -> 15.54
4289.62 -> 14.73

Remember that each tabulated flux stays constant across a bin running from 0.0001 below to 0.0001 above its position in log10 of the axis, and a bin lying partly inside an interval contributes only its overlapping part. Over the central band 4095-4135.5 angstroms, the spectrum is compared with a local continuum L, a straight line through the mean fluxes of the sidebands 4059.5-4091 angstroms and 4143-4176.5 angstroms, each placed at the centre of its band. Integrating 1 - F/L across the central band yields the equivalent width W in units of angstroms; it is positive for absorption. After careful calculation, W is -3.96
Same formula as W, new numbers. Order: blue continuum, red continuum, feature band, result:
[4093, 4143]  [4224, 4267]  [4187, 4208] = 1.8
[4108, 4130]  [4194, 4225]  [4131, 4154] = 1.5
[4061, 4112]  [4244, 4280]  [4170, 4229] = 3.6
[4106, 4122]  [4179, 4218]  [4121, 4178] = 1.8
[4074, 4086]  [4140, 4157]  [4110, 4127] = -1.7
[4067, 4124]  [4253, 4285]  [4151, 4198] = 2.2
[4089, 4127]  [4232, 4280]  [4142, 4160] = 2.2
